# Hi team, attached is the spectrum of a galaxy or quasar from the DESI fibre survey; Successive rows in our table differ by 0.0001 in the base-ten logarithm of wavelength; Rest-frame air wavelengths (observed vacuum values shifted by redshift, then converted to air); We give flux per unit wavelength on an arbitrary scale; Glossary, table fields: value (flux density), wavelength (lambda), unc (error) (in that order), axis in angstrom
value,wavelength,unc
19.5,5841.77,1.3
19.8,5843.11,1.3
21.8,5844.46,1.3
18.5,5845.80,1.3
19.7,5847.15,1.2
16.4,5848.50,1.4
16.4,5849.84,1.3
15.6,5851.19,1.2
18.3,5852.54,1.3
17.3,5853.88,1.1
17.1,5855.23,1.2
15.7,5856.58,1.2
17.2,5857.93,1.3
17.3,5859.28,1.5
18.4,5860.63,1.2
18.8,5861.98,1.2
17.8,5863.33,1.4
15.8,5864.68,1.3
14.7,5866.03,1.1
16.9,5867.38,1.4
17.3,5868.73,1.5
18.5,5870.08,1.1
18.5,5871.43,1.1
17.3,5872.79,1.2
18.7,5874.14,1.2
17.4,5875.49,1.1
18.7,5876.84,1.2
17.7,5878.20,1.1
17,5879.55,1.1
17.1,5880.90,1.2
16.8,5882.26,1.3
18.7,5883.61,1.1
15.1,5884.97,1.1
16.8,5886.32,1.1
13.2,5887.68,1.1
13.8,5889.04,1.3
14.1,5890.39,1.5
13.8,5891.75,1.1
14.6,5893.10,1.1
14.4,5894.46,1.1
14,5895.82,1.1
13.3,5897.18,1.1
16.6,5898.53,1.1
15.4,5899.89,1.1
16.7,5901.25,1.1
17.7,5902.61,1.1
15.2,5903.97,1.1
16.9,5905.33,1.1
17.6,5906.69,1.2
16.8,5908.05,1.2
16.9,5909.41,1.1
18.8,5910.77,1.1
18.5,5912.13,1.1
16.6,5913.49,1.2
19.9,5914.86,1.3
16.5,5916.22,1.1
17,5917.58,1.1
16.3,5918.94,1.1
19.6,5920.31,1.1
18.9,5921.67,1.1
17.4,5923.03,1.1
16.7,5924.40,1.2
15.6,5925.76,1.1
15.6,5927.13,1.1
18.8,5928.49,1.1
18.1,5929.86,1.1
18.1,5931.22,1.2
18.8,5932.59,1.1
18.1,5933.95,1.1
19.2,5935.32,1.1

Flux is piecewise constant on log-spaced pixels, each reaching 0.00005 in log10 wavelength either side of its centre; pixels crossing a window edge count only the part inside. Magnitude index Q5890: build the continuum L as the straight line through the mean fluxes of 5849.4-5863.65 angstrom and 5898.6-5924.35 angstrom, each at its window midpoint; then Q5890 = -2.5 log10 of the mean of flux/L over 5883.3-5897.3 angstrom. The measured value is 0.18 mag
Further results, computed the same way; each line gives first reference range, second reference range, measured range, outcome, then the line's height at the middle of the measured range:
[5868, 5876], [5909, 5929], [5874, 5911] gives 0.10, 17.8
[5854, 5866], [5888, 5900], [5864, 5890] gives -0.07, 15.7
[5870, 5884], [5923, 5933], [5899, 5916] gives 0.02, 17.5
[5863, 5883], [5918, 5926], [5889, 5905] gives 0.16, 17.4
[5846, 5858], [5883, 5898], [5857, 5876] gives -0.08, 16.2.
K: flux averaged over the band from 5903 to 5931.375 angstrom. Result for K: 17.4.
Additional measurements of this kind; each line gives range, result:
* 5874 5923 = 16.6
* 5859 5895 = 16.6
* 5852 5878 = 17.5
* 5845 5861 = 17.3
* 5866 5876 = 17.6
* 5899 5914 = 17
